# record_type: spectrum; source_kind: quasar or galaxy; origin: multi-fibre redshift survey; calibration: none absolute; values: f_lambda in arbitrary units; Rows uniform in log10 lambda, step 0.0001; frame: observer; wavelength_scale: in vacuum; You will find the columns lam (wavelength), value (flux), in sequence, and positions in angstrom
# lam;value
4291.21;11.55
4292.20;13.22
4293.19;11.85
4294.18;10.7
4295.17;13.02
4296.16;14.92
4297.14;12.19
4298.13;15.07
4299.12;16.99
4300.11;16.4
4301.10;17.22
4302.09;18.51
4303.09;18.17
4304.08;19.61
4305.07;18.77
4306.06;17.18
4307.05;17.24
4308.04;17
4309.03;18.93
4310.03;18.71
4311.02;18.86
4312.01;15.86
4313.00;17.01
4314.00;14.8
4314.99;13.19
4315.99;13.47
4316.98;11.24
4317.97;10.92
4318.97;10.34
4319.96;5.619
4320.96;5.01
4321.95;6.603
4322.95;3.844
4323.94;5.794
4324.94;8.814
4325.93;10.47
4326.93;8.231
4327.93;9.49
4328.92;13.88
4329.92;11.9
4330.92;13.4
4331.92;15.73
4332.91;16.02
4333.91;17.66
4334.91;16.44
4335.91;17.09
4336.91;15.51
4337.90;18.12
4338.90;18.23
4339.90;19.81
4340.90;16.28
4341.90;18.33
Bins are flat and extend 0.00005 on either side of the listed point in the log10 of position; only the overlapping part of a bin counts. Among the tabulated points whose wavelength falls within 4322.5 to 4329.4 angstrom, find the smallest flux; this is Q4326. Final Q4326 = 3.844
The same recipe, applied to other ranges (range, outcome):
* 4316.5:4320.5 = 5.619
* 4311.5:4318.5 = 10.92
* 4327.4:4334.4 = 9.49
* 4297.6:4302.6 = 15.07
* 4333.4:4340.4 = 15.51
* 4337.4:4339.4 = 18.12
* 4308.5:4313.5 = 15.86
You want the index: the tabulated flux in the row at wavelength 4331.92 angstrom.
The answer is 15.73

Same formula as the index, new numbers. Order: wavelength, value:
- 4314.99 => 13.19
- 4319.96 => 5.619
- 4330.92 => 13.4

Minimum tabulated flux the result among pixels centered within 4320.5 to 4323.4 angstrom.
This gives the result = 3.844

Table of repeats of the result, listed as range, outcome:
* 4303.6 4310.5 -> 17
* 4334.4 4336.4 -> 16.44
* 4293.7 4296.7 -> 10.7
